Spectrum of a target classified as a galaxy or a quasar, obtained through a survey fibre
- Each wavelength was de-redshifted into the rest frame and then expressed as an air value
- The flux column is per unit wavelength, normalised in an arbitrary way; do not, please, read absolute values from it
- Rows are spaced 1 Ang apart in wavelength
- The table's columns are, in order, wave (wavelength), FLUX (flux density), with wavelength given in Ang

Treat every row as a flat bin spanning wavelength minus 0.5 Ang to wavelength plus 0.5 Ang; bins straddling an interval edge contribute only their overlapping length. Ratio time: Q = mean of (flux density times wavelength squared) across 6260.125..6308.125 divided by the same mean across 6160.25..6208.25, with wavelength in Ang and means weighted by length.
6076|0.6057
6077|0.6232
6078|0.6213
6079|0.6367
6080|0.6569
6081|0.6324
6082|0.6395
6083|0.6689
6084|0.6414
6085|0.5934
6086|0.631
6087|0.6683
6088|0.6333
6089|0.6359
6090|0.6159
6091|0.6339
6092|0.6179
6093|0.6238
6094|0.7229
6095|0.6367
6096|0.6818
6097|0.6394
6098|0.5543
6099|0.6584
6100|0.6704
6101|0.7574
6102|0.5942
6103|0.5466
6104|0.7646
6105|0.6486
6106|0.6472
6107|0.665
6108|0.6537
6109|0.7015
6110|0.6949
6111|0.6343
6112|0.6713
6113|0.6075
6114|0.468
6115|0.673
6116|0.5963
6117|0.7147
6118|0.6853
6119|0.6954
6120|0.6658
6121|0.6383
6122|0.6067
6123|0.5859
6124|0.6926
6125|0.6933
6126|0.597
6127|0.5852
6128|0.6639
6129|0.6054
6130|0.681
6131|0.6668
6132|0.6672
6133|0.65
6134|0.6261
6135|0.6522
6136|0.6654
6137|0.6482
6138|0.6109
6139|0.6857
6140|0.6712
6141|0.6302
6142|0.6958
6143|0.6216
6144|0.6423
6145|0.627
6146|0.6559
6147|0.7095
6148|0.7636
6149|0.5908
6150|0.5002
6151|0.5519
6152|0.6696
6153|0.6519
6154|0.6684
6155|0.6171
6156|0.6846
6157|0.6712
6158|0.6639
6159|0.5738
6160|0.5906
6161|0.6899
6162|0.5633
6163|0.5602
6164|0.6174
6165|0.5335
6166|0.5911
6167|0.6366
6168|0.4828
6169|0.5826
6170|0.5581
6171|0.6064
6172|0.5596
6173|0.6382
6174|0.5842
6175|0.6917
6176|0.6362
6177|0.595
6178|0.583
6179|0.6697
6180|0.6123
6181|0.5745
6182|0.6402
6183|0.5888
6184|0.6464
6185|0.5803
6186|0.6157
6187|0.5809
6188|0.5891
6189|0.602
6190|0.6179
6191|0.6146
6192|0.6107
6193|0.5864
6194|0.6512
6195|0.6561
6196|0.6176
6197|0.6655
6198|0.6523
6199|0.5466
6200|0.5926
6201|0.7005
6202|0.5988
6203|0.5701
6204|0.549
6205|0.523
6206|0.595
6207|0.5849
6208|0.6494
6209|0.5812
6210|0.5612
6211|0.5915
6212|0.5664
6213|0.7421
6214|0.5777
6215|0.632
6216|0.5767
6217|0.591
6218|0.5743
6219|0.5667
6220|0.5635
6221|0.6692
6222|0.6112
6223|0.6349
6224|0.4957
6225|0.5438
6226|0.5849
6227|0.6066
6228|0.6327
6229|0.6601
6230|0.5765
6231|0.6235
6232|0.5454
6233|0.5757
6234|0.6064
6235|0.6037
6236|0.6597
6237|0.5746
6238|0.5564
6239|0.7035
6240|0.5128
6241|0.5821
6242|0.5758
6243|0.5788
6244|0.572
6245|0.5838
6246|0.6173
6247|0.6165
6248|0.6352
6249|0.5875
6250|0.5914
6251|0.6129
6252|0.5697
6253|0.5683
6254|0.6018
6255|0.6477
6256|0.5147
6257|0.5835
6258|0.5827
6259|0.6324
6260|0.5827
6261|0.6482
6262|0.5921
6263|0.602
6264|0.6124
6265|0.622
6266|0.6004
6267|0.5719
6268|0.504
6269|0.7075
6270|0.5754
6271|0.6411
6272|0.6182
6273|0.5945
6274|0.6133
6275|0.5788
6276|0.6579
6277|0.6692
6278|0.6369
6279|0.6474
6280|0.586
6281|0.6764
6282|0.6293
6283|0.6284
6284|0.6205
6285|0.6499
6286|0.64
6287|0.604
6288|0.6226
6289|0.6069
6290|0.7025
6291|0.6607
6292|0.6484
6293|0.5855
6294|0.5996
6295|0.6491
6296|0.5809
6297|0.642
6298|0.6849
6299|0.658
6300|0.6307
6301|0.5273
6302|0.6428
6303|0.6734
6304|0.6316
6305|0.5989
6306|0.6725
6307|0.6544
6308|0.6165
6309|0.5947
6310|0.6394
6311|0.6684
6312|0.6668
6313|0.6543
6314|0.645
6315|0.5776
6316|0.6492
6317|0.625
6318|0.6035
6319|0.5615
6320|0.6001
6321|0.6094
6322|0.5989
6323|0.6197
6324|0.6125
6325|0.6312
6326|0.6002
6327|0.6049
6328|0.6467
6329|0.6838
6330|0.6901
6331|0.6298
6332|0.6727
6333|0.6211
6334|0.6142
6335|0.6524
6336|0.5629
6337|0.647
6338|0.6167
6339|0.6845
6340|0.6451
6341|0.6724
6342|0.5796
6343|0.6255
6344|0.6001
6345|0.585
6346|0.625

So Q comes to 1.1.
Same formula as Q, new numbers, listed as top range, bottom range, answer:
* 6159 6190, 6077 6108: 0.96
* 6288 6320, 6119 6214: 1.06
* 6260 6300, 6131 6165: 1.02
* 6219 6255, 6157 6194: 1.01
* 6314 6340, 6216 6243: 1.09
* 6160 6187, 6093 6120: 0.94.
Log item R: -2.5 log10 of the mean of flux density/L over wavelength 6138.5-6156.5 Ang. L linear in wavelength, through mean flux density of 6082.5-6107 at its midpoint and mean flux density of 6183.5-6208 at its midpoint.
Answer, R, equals -0.04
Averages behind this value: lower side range 0.646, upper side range 0.607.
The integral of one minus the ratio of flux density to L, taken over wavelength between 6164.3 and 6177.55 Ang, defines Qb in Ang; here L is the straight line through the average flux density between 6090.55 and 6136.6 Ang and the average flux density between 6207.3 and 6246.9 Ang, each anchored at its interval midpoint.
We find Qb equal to 0.6 Ang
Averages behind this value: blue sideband 0.648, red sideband 0.597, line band 0.592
